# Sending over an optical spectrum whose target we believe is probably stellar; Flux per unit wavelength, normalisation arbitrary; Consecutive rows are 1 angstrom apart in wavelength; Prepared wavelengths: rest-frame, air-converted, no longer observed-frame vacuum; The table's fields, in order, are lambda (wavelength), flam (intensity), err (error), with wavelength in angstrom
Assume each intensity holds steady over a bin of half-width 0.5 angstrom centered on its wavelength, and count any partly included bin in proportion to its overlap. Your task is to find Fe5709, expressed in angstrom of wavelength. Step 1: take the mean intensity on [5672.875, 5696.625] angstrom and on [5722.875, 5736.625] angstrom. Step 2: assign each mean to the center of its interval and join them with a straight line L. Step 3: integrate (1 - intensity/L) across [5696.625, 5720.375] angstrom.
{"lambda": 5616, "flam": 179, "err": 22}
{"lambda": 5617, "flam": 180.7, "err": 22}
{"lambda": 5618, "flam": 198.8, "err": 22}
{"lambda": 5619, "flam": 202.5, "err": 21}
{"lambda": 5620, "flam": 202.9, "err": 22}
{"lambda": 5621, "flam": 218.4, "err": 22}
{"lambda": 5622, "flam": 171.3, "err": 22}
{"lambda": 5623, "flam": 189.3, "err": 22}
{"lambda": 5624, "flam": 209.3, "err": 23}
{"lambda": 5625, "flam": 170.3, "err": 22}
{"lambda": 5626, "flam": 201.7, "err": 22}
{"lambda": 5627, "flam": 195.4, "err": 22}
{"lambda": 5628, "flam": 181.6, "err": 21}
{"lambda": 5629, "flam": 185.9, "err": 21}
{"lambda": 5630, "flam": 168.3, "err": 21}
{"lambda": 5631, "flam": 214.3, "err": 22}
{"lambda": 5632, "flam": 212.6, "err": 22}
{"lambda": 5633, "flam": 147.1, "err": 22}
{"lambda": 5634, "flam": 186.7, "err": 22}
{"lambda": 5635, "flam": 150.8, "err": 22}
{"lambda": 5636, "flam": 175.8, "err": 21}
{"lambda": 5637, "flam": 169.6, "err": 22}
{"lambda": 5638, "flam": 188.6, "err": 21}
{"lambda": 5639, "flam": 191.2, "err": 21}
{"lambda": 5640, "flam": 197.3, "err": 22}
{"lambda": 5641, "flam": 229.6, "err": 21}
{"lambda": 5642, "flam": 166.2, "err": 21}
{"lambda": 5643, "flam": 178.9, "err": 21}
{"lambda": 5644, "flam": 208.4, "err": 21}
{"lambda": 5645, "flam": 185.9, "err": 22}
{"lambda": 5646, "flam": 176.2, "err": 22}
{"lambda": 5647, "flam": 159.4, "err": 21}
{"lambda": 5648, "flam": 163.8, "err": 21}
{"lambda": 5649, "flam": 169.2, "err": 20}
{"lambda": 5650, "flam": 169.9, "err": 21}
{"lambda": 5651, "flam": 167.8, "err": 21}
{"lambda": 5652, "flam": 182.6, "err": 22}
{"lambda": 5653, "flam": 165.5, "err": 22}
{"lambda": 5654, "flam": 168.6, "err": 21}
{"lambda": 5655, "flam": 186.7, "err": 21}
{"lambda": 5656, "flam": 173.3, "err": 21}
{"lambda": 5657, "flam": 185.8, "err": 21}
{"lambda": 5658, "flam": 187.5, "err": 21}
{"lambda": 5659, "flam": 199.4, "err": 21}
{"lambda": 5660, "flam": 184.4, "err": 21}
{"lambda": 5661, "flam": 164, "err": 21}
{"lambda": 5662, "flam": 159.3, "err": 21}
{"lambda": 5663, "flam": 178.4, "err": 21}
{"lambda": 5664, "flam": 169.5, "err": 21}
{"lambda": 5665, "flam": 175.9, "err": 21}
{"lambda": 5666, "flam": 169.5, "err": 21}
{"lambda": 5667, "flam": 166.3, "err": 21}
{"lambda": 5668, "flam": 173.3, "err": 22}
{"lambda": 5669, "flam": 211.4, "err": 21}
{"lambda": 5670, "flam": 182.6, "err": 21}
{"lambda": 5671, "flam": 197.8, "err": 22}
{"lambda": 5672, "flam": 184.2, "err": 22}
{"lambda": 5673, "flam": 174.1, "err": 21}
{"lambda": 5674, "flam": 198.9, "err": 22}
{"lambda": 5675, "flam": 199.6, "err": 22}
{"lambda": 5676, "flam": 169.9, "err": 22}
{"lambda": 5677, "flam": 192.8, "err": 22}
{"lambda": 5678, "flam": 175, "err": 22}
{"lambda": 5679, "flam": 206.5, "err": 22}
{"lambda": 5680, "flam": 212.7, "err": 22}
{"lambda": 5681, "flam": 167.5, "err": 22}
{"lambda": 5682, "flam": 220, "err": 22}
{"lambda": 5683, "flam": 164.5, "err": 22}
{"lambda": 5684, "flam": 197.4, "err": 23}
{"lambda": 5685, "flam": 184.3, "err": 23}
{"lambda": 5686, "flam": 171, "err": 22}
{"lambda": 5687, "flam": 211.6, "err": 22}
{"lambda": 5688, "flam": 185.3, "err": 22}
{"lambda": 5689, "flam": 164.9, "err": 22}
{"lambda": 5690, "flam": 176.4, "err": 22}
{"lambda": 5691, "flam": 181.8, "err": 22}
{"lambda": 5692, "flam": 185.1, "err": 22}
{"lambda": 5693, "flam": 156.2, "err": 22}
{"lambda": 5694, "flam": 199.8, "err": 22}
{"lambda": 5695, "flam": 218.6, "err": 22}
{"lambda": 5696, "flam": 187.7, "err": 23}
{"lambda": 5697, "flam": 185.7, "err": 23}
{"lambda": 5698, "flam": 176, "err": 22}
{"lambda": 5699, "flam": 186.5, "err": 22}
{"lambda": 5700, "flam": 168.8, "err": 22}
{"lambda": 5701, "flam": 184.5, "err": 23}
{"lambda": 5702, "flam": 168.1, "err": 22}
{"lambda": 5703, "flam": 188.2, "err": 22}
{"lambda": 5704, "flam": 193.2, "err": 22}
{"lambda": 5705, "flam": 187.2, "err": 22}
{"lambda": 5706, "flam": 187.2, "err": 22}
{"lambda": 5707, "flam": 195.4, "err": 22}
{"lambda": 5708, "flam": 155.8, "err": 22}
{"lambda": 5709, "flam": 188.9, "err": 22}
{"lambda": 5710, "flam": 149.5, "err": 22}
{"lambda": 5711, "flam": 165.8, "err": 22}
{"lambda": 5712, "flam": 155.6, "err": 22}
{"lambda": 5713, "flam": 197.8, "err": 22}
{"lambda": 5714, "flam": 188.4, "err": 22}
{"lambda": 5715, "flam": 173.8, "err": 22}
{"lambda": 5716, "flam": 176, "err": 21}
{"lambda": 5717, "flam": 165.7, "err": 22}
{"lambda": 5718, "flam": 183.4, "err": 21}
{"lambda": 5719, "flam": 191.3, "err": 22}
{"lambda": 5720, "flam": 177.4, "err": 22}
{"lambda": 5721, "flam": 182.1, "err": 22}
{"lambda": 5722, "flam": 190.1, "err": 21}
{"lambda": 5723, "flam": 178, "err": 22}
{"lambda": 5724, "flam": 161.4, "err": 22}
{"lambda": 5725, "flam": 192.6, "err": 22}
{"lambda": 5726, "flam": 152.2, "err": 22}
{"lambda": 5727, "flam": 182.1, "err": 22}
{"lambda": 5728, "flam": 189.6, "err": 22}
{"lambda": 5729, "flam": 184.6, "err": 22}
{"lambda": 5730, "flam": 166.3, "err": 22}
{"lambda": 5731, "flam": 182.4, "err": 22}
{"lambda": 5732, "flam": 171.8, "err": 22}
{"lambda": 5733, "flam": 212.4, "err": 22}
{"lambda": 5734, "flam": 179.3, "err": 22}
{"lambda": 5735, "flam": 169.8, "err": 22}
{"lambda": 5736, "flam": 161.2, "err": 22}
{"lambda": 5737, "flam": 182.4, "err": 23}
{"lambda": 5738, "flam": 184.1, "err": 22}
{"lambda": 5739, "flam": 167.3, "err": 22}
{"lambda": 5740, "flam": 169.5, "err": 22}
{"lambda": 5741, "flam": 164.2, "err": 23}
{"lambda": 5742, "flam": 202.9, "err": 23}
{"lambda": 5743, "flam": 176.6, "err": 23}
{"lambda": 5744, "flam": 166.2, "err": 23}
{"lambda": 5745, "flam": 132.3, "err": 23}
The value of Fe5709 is 0.5 angstrom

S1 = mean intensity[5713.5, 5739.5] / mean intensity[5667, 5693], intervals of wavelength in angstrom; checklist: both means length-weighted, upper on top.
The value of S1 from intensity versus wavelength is 1.0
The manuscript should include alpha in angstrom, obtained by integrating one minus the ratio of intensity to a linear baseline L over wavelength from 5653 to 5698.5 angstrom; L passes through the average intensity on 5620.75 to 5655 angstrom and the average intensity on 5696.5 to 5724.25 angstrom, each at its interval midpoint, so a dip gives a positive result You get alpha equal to -0.8 angstrom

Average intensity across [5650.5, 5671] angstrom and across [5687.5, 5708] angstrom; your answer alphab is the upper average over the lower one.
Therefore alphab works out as 1.03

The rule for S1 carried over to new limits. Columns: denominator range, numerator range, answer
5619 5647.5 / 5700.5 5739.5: 0.95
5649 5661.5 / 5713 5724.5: 1.01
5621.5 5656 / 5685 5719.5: 1.00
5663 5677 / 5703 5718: 0.97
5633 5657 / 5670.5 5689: 1.06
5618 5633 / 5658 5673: 0.93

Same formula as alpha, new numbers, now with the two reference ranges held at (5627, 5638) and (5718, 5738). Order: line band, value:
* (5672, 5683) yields -0.6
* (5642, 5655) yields 0.4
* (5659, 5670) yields 0.2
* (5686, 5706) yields -0.5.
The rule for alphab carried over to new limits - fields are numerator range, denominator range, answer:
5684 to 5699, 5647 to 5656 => 1.08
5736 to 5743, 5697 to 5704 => 0.98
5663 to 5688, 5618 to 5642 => 0.98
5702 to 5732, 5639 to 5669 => 1.00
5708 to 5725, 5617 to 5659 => 0.96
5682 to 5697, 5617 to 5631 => 0.97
